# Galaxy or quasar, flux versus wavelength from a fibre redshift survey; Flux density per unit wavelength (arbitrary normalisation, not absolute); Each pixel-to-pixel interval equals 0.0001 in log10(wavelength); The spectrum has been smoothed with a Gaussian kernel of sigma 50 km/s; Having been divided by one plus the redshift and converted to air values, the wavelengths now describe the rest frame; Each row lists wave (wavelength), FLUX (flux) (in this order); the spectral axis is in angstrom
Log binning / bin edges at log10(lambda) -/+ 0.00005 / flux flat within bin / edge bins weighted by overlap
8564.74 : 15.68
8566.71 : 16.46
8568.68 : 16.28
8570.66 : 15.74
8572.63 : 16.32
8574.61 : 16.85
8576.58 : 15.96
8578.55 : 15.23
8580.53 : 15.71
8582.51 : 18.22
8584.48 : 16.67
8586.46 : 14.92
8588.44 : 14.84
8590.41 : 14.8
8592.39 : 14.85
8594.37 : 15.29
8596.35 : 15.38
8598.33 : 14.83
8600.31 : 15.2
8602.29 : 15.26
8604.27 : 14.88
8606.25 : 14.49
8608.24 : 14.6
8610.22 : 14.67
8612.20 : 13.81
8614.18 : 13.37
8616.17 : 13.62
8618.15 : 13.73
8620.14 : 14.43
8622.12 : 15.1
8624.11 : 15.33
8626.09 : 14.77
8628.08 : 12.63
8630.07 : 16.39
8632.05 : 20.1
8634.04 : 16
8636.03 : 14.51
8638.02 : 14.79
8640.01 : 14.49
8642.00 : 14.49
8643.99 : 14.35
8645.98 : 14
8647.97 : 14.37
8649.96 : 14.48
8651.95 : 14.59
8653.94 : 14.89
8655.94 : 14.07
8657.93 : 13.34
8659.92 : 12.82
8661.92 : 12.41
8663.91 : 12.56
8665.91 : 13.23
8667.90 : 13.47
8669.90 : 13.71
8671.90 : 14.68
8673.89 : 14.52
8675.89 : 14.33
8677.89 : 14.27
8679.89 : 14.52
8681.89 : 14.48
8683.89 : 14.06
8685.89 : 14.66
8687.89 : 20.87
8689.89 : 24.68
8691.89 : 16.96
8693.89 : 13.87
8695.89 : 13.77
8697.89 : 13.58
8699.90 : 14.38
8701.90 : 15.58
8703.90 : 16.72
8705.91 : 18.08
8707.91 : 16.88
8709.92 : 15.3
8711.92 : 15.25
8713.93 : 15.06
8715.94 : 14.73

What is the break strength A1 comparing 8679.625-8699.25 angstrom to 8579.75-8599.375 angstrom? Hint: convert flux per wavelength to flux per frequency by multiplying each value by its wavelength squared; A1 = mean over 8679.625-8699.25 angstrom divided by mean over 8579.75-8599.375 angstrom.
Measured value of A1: 1.1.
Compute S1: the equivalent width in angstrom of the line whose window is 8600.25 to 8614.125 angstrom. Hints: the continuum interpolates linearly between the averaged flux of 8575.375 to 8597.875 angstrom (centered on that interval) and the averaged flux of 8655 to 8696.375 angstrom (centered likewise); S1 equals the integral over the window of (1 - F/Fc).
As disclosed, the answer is 0.8 angstrom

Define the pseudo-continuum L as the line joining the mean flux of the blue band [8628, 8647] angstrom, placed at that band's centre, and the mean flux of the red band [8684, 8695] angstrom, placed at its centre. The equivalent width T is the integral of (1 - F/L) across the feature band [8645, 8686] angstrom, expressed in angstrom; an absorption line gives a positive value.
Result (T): 6.6 angstrom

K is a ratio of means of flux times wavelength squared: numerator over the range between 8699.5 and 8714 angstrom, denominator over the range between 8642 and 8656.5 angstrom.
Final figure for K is 1.13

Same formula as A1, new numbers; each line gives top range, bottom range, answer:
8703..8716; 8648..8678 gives 1.18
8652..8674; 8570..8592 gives 0.87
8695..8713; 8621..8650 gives 1.05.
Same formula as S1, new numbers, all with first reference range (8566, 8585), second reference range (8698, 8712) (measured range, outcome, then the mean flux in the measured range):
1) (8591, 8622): 3.2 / 14.6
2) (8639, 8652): 1.4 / 14.4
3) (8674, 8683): 0.9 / 14.4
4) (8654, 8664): 1.8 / 13.3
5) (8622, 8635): 0.3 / 15.8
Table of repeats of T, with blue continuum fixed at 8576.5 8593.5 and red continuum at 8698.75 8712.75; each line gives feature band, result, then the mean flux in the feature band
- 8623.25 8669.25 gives 4.1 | 14.4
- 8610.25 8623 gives 1.4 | 14.1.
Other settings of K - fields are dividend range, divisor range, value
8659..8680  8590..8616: 0.94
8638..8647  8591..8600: 0.96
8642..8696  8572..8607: 0.97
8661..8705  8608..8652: 1.04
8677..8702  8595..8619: 1.11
